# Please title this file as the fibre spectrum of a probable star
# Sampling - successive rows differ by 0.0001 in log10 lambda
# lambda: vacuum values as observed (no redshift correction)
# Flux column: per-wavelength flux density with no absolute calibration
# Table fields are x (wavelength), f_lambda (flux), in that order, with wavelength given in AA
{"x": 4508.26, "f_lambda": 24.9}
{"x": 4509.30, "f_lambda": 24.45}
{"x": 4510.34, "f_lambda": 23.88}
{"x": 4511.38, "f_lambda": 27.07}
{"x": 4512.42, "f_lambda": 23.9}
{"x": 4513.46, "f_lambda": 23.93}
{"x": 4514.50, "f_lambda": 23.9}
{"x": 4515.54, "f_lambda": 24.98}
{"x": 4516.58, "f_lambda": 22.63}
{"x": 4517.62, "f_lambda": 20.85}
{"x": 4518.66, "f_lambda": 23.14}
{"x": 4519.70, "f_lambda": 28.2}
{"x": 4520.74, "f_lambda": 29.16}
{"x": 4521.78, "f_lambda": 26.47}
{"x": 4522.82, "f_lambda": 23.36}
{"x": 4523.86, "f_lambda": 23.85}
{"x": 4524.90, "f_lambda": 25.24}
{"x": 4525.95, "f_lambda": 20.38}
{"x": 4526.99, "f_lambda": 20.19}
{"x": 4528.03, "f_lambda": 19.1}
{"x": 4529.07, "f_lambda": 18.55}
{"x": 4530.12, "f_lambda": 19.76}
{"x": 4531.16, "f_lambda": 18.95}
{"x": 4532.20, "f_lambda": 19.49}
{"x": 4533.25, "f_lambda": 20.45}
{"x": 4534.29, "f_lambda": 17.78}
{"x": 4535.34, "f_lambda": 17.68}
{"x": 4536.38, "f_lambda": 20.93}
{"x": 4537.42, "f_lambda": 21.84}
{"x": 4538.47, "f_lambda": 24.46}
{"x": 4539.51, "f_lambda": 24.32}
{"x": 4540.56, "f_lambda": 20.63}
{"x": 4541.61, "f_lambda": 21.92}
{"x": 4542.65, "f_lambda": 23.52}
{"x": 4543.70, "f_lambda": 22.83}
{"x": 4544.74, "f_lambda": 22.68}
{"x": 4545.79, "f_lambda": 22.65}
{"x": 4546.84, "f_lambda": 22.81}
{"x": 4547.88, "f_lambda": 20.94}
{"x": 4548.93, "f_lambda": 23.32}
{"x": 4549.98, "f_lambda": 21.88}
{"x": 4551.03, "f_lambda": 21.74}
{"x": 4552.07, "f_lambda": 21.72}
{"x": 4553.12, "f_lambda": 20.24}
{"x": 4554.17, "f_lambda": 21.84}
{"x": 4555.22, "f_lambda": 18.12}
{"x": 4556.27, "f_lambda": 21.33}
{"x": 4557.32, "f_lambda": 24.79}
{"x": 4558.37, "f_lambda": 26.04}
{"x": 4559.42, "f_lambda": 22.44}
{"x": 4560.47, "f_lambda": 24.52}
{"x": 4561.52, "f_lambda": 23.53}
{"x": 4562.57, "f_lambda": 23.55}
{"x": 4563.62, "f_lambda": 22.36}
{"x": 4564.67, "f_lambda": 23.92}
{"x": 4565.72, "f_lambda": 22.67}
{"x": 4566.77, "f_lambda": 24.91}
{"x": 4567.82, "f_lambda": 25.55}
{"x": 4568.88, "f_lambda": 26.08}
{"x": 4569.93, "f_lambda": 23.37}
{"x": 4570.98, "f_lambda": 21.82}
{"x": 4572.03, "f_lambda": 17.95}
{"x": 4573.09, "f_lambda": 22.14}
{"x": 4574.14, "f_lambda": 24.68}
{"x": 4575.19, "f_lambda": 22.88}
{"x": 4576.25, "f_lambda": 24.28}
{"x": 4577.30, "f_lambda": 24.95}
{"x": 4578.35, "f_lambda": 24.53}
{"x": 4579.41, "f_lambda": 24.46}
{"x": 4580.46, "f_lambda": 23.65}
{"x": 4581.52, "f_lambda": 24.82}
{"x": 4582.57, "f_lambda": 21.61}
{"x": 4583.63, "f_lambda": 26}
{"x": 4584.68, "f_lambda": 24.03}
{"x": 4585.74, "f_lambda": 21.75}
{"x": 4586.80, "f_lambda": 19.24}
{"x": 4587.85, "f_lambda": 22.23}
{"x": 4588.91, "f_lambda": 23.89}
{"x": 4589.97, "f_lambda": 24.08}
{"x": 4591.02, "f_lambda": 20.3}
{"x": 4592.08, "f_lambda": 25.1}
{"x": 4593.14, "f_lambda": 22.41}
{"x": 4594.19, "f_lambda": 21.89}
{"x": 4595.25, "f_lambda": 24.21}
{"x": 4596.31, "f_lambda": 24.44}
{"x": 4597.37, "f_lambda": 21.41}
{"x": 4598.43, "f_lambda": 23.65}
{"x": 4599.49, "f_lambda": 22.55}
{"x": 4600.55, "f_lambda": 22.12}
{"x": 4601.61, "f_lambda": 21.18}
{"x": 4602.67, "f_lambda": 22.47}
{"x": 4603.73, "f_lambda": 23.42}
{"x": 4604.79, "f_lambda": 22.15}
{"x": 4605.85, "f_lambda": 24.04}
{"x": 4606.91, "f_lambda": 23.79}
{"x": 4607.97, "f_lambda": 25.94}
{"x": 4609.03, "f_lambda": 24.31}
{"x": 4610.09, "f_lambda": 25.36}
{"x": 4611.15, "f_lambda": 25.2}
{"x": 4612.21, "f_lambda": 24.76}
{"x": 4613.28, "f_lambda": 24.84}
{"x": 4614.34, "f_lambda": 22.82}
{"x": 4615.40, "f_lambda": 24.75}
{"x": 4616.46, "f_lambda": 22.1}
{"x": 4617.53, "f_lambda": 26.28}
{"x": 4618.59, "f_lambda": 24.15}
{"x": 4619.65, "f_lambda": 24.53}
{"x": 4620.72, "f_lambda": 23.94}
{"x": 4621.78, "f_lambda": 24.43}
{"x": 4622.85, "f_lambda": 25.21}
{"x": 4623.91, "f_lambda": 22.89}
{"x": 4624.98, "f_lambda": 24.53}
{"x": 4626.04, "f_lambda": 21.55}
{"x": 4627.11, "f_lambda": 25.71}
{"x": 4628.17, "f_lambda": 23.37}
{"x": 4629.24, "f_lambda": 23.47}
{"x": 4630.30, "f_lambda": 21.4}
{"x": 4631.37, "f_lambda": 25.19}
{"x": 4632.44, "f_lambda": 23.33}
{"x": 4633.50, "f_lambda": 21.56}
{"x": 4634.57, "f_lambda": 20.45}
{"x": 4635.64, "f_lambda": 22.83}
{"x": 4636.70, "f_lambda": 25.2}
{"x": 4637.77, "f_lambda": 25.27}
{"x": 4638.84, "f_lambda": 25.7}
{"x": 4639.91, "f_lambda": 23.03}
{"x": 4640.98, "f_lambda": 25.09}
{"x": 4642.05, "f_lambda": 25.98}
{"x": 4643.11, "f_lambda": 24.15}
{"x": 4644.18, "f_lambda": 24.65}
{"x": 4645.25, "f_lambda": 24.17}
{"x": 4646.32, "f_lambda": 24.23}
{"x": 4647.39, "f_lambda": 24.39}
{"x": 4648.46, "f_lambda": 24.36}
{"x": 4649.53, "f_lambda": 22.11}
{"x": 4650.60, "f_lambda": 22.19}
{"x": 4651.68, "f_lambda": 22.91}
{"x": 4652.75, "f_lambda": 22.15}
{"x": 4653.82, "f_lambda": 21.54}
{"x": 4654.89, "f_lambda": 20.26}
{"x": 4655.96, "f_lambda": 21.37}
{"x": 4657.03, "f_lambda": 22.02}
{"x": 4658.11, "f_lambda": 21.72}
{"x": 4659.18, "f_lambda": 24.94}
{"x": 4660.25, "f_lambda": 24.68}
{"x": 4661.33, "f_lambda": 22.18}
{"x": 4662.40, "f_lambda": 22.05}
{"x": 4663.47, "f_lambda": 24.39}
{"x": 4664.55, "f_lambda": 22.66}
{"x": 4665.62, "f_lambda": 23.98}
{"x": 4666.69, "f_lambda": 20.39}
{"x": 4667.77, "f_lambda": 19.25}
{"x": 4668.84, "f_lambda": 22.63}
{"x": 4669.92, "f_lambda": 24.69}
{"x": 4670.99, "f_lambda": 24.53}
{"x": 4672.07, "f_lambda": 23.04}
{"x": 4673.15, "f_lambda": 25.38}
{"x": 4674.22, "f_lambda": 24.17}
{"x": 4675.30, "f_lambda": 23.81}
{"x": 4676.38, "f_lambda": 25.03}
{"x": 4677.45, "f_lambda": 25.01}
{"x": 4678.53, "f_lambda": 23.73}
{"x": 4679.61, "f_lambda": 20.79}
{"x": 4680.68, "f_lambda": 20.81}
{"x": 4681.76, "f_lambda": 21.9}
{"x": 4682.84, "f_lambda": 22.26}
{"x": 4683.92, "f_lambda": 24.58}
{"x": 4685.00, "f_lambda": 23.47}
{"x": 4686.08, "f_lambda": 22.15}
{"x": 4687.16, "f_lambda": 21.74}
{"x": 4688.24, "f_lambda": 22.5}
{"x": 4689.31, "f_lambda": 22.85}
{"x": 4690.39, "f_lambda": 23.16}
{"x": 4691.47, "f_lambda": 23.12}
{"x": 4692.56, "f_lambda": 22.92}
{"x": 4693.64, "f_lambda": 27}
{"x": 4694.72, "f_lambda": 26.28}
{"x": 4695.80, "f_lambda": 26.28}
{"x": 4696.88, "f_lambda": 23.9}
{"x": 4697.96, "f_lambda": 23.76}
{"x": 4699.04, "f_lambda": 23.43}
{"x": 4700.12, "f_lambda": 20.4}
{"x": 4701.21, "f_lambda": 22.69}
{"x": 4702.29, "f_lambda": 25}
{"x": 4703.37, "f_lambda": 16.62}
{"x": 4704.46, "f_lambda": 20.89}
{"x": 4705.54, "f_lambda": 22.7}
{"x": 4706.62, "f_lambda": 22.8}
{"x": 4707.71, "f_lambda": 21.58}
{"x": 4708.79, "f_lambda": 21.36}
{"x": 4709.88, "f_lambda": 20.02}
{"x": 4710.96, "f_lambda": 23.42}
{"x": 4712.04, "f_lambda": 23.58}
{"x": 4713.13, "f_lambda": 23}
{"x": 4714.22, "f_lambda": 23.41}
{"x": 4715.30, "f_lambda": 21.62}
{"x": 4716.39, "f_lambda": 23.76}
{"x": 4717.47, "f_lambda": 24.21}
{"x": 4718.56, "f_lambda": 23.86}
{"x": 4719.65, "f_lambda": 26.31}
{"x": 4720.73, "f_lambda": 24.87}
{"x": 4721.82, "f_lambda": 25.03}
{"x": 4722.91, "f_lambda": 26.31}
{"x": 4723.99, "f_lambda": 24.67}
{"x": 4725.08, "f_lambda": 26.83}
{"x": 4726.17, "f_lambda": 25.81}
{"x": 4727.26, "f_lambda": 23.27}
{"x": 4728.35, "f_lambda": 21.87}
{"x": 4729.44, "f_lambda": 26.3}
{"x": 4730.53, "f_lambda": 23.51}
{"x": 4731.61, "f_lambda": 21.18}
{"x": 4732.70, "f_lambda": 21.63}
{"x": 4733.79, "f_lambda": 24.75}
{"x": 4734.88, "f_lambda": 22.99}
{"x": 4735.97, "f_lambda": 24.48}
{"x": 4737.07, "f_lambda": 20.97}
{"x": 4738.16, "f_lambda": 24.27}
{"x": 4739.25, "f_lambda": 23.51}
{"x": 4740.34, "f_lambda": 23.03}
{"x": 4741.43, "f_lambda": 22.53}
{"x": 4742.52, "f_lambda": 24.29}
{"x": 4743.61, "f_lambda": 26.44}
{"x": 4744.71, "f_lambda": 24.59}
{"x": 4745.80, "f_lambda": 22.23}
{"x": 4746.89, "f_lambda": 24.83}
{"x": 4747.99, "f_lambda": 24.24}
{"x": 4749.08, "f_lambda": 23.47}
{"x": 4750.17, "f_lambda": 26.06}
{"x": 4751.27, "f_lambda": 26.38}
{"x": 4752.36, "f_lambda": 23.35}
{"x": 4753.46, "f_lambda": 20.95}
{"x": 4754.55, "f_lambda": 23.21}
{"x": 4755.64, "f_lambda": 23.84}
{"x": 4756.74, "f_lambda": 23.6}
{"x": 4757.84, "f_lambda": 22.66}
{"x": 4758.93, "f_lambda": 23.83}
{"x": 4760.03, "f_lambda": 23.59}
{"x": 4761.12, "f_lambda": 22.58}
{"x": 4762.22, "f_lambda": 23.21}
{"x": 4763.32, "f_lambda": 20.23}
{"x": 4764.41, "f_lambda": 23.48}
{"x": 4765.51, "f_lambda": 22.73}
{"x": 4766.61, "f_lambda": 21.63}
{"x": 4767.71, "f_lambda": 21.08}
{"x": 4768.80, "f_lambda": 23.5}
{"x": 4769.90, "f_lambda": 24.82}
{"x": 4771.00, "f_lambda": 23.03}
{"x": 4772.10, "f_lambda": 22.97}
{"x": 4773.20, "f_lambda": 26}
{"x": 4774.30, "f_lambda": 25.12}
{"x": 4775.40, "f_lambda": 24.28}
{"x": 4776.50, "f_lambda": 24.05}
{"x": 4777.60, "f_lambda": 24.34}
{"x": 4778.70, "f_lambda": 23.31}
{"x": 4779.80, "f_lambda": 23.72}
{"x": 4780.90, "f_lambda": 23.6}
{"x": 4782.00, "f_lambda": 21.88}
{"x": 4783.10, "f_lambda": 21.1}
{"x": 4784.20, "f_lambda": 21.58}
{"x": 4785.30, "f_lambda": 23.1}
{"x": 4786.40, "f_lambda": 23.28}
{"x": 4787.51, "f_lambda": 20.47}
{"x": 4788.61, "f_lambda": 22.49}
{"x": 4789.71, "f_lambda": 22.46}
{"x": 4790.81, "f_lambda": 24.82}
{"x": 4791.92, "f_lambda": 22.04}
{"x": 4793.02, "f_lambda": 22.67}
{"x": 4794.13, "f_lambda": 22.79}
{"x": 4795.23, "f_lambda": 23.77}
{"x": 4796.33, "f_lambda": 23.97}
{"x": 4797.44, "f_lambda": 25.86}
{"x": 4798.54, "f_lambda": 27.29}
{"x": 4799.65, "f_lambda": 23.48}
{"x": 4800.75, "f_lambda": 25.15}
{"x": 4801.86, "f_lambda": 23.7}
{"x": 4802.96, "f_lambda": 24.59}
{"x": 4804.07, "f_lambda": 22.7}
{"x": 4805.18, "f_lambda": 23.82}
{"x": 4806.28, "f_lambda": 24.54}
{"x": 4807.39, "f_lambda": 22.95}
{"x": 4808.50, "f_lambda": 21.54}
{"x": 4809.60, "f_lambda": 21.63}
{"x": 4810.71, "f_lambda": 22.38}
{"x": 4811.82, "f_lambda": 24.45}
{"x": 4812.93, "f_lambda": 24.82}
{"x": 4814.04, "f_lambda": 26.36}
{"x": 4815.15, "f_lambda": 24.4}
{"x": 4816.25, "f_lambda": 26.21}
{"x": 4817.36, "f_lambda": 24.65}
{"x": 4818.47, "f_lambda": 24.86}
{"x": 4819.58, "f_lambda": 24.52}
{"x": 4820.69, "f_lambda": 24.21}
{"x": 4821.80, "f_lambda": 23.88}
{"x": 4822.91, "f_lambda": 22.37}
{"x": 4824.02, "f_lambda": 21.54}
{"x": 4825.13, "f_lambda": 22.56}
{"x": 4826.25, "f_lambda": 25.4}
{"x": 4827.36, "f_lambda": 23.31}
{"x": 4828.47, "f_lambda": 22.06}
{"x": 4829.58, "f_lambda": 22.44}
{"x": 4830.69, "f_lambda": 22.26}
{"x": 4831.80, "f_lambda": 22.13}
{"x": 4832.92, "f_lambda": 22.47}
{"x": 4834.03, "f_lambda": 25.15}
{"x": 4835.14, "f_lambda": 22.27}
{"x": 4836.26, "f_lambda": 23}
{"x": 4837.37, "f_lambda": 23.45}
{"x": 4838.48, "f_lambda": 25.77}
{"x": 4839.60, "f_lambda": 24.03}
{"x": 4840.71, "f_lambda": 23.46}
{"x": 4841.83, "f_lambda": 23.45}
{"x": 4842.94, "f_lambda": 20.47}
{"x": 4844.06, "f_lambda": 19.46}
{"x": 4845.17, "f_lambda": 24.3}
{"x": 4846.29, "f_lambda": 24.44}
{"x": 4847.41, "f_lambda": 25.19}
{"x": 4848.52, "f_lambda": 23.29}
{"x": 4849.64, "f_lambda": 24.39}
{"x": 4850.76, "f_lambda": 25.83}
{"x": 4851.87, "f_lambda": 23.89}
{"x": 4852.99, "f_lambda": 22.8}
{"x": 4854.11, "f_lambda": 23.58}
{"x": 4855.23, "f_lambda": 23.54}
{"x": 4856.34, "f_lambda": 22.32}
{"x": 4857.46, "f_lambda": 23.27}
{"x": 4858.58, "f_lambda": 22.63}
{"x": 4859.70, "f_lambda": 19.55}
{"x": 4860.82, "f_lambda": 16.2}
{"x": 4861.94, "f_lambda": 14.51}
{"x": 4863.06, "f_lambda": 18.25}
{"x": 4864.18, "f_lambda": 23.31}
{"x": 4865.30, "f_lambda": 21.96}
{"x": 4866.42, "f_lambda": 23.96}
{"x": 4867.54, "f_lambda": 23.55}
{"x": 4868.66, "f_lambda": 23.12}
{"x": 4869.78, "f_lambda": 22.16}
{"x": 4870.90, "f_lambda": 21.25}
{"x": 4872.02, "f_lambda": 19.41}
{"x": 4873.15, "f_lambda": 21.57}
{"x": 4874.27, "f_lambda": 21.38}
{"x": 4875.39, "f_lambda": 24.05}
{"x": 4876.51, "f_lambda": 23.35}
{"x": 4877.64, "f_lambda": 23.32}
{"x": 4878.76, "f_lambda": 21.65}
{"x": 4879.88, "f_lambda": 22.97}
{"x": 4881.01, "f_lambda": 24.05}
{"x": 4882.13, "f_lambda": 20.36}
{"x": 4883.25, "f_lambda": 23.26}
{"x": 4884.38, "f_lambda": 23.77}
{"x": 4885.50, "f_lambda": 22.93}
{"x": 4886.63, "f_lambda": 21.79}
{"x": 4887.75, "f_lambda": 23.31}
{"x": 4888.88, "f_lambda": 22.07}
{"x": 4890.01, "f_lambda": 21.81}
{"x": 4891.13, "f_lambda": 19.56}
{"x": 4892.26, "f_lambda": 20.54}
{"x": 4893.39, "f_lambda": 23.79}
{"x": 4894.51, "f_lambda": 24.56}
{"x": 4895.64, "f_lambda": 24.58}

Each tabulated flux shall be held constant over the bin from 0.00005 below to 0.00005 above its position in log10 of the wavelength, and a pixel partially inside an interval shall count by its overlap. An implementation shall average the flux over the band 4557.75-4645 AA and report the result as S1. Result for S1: 23.6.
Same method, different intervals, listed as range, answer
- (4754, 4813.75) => 23.3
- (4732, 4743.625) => 23.4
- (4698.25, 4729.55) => 23.3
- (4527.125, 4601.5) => 22.4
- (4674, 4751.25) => 23.5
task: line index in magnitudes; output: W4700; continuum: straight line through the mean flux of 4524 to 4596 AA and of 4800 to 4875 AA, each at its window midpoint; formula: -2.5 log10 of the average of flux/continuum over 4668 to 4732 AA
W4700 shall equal -0.03 mag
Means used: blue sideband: 22.4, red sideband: 23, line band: 23.4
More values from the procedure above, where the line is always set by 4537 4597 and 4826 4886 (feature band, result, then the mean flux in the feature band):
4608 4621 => -0.072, 24.5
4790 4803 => -0.068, 24.1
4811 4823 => -0.093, 24.6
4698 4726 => -0.019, 23.2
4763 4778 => -0.034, 23.4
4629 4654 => -0.033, 23.6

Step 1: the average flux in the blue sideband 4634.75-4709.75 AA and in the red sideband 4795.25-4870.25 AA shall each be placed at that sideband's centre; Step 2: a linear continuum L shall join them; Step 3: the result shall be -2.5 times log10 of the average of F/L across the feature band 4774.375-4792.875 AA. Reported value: 0.011 mag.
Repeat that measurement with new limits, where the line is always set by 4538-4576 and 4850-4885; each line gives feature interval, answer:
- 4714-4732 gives -0.089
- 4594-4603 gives 0.002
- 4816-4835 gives -0.060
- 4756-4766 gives -0.026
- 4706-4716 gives 0.006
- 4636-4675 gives -0.038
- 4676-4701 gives -0.039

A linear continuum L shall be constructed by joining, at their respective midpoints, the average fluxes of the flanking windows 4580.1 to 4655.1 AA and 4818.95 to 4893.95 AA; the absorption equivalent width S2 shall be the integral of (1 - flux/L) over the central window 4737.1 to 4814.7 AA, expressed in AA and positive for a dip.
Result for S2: -2.1 AA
